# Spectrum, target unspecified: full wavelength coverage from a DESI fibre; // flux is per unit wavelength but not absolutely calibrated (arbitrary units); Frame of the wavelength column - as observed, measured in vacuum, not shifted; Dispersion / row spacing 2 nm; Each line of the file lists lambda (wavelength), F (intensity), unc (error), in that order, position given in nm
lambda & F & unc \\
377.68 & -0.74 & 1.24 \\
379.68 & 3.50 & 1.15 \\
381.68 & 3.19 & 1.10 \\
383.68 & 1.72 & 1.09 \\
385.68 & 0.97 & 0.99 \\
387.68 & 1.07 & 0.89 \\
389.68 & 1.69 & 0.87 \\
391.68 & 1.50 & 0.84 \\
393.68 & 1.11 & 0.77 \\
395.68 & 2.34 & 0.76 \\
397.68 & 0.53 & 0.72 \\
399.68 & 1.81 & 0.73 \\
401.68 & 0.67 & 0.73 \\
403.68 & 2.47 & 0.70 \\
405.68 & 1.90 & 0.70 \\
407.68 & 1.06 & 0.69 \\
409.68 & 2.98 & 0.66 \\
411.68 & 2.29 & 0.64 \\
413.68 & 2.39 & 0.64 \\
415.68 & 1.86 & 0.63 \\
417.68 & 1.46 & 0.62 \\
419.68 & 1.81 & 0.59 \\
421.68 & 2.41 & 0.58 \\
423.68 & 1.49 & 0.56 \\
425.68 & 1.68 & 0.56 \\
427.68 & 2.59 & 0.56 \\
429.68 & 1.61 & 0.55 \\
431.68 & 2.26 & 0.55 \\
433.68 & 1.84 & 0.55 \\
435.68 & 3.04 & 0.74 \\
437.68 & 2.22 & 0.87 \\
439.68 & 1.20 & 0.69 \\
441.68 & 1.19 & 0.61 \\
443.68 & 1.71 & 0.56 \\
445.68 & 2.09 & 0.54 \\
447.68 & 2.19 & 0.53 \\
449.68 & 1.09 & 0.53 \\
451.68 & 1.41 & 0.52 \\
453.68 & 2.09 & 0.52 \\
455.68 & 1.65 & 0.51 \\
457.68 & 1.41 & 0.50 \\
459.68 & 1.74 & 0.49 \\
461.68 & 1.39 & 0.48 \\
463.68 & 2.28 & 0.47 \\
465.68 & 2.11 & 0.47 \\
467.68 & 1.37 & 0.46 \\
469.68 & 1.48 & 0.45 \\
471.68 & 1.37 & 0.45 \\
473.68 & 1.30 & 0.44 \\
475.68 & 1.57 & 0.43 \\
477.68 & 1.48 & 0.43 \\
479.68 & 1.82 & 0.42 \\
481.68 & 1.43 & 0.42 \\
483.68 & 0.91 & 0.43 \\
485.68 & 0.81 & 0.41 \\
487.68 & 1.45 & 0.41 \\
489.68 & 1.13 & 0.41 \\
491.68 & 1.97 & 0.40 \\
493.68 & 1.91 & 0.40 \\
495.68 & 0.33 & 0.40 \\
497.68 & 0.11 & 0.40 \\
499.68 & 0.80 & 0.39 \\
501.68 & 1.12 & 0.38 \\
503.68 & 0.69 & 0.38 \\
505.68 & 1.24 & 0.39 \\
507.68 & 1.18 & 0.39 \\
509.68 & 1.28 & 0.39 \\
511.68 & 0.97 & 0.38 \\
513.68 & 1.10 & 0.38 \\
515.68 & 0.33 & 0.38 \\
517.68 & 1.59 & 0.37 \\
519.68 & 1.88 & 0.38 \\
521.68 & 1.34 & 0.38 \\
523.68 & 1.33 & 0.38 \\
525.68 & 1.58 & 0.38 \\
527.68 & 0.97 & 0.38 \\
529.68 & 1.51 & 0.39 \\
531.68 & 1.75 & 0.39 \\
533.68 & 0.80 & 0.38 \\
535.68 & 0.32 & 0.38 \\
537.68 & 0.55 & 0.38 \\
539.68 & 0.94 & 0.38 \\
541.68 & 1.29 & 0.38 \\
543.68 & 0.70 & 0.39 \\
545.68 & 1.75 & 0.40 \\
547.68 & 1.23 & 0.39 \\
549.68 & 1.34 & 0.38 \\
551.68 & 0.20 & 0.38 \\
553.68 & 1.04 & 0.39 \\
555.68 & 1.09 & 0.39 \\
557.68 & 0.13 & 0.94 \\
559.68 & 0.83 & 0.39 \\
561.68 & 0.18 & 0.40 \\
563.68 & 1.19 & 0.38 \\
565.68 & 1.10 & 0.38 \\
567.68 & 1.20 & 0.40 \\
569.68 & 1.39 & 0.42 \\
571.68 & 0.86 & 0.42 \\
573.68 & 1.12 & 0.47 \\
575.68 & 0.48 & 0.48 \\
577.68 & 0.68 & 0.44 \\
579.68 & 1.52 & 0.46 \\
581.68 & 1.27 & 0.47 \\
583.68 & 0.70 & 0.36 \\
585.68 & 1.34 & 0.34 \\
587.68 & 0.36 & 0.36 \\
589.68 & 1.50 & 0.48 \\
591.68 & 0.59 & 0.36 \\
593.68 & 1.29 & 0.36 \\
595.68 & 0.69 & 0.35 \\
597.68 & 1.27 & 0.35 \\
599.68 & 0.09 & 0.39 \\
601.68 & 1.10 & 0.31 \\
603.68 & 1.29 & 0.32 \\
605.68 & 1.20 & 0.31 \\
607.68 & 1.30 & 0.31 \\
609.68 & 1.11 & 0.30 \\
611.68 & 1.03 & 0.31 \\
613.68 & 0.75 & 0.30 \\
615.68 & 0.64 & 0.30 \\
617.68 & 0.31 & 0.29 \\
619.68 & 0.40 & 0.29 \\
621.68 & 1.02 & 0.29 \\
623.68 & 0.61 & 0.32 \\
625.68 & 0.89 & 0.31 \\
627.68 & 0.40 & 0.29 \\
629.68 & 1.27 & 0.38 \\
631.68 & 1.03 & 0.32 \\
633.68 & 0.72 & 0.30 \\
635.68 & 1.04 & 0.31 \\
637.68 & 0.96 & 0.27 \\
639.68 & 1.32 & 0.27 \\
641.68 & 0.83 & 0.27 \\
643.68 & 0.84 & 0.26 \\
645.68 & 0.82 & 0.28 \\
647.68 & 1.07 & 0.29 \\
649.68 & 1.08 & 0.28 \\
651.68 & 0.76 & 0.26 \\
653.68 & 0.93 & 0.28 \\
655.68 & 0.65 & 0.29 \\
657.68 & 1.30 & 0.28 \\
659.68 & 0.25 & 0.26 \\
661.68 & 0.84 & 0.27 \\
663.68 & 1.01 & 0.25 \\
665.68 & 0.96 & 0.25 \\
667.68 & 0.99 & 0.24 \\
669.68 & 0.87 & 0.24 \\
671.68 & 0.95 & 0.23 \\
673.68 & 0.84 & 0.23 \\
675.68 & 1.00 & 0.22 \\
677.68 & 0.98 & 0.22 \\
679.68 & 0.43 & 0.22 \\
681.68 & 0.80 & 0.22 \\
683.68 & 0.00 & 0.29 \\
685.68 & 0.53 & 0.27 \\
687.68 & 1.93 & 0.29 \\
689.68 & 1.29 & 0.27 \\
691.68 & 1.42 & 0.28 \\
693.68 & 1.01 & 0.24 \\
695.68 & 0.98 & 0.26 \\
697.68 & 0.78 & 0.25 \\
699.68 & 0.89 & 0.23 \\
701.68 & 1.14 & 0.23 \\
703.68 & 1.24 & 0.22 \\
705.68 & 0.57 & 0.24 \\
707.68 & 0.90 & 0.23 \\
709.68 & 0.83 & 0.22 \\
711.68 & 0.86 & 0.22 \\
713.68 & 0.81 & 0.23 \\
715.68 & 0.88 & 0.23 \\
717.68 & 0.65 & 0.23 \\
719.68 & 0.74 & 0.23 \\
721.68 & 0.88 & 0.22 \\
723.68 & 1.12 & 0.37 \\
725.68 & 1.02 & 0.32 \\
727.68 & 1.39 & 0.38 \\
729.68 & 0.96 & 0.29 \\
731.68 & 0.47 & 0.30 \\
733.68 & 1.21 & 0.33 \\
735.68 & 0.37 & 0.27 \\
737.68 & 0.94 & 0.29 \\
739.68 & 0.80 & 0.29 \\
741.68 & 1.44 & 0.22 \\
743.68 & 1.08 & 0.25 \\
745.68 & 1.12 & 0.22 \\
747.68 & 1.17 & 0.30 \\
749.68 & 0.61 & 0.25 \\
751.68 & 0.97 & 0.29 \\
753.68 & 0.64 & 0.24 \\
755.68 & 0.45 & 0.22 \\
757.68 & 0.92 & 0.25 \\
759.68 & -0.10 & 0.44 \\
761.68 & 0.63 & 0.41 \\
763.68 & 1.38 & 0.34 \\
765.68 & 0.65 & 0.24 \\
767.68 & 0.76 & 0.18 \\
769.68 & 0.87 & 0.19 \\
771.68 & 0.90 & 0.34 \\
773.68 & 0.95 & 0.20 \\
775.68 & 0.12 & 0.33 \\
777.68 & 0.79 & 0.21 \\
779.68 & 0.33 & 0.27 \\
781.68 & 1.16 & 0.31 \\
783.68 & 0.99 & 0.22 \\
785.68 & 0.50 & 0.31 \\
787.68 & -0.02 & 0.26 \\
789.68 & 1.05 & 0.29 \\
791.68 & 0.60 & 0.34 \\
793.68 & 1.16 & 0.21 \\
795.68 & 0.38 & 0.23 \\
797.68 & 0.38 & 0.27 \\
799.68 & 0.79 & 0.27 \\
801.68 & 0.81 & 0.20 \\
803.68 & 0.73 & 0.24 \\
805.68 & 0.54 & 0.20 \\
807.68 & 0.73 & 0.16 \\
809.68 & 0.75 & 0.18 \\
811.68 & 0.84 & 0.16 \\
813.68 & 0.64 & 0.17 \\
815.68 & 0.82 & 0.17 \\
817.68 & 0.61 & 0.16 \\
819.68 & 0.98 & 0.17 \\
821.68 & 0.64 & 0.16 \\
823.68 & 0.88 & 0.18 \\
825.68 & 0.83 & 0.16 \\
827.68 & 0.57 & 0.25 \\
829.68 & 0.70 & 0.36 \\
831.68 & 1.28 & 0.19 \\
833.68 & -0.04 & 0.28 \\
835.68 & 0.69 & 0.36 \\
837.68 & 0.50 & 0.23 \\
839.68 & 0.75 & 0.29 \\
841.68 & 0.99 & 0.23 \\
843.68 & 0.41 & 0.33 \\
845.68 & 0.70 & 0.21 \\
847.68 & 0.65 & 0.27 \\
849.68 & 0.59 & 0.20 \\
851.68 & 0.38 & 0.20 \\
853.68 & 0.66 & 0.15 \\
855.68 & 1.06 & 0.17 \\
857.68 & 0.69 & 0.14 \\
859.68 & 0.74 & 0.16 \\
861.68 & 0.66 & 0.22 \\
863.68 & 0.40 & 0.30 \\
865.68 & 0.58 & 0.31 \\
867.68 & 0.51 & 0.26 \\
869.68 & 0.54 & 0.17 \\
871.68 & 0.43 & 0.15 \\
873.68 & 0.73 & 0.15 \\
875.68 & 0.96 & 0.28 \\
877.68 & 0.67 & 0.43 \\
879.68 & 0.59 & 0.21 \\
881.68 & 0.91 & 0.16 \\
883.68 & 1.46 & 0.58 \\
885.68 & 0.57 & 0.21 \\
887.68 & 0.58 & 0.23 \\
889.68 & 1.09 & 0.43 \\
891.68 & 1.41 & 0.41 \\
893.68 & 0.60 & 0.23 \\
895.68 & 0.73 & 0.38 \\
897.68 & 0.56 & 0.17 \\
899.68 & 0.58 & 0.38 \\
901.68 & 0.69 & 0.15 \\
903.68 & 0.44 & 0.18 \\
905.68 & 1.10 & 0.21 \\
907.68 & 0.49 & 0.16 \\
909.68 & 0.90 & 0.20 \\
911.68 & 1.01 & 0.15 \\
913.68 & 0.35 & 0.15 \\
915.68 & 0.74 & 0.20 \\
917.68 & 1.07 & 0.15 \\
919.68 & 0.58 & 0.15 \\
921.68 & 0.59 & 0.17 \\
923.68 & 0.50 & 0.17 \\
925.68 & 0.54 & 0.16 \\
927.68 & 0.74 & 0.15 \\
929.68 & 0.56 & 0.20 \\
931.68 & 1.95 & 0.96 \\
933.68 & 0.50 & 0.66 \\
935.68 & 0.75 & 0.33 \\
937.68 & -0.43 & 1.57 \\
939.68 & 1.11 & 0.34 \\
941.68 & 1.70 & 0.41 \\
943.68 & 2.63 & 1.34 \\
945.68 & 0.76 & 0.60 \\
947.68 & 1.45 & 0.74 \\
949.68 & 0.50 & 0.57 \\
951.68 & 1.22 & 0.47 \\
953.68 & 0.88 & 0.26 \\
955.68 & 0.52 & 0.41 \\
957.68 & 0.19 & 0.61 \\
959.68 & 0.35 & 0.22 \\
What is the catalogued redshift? 1.631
